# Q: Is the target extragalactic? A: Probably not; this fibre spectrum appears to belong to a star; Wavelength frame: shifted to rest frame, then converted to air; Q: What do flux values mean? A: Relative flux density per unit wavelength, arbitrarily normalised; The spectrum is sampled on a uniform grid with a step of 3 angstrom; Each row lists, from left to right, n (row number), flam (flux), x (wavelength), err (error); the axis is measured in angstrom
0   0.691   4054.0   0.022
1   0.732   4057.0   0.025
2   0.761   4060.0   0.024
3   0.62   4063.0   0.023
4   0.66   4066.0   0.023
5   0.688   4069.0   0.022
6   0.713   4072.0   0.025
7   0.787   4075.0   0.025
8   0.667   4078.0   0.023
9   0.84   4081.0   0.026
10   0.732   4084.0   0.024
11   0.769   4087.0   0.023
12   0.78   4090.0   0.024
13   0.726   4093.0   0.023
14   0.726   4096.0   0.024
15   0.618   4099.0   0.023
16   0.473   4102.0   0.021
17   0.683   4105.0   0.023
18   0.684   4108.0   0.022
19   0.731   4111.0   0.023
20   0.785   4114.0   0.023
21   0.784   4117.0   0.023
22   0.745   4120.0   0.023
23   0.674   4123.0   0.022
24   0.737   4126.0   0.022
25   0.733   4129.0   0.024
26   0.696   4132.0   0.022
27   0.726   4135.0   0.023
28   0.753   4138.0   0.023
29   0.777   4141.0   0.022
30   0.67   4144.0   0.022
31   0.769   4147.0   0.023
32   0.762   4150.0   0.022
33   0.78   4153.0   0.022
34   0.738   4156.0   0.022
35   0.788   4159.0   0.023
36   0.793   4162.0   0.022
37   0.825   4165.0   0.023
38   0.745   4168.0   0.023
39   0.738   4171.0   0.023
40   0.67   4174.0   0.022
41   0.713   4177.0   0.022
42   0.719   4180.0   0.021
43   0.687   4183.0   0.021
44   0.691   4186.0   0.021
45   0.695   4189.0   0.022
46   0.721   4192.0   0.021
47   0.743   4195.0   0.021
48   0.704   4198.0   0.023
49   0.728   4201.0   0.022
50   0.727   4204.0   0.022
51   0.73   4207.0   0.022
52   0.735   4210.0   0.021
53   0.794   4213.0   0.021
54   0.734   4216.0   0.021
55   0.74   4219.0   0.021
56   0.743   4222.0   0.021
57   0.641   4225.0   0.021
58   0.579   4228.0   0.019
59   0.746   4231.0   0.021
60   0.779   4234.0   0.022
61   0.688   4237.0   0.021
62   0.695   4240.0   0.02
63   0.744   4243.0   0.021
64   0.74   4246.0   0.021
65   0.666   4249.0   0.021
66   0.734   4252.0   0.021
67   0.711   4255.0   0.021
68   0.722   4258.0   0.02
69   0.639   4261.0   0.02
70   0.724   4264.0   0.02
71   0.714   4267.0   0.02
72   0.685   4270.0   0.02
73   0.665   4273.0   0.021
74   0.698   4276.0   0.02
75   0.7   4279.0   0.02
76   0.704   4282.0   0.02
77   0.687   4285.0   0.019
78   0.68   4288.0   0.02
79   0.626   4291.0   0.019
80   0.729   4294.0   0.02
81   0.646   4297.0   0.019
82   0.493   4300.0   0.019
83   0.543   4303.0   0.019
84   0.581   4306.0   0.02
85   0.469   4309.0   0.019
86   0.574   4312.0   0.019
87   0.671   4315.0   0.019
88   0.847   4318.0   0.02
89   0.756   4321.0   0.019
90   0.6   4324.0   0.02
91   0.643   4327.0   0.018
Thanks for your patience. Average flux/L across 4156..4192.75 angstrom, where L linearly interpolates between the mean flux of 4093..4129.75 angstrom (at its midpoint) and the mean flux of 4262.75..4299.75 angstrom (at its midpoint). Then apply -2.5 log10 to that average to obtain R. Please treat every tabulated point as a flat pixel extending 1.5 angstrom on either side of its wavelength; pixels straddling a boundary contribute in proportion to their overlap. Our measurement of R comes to -0.06 mag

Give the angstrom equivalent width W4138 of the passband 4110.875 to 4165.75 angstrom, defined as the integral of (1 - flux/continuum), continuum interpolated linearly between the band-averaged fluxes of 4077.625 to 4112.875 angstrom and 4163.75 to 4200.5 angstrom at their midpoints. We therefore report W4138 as -2.92 angstrom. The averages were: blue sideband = 0.704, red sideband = 0.72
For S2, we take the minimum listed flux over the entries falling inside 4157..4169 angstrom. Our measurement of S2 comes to 0.745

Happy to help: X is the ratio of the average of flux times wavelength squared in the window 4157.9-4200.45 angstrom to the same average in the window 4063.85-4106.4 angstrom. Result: 1.09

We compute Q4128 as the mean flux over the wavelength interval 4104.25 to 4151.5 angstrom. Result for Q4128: 0.733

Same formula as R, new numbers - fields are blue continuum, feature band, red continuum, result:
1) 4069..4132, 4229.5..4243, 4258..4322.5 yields -0.081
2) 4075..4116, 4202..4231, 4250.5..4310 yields -0.059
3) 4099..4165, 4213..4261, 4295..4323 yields -0.074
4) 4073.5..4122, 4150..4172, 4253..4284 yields -0.089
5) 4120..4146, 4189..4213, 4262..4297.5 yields -0.033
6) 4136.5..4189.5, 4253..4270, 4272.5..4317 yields -0.066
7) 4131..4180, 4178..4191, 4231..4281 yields 0.054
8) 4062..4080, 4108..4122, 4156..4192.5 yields -0.057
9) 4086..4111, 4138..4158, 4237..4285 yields -0.093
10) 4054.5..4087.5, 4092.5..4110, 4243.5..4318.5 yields 0.102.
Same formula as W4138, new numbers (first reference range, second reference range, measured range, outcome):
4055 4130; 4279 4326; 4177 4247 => -4.6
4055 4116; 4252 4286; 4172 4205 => -0.3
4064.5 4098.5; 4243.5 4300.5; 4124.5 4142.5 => -0.4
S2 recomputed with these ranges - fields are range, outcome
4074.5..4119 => 0.473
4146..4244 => 0.579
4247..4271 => 0.639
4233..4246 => 0.688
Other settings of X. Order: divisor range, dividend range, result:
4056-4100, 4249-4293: 1.05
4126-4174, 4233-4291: 0.99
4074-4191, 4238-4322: 0.99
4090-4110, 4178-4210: 1.13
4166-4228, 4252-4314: 0.95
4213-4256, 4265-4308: 0.94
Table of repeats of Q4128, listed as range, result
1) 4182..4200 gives 0.708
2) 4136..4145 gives 0.736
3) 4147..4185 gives 0.747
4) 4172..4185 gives 0.699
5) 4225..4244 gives 0.699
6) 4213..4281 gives 0.706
